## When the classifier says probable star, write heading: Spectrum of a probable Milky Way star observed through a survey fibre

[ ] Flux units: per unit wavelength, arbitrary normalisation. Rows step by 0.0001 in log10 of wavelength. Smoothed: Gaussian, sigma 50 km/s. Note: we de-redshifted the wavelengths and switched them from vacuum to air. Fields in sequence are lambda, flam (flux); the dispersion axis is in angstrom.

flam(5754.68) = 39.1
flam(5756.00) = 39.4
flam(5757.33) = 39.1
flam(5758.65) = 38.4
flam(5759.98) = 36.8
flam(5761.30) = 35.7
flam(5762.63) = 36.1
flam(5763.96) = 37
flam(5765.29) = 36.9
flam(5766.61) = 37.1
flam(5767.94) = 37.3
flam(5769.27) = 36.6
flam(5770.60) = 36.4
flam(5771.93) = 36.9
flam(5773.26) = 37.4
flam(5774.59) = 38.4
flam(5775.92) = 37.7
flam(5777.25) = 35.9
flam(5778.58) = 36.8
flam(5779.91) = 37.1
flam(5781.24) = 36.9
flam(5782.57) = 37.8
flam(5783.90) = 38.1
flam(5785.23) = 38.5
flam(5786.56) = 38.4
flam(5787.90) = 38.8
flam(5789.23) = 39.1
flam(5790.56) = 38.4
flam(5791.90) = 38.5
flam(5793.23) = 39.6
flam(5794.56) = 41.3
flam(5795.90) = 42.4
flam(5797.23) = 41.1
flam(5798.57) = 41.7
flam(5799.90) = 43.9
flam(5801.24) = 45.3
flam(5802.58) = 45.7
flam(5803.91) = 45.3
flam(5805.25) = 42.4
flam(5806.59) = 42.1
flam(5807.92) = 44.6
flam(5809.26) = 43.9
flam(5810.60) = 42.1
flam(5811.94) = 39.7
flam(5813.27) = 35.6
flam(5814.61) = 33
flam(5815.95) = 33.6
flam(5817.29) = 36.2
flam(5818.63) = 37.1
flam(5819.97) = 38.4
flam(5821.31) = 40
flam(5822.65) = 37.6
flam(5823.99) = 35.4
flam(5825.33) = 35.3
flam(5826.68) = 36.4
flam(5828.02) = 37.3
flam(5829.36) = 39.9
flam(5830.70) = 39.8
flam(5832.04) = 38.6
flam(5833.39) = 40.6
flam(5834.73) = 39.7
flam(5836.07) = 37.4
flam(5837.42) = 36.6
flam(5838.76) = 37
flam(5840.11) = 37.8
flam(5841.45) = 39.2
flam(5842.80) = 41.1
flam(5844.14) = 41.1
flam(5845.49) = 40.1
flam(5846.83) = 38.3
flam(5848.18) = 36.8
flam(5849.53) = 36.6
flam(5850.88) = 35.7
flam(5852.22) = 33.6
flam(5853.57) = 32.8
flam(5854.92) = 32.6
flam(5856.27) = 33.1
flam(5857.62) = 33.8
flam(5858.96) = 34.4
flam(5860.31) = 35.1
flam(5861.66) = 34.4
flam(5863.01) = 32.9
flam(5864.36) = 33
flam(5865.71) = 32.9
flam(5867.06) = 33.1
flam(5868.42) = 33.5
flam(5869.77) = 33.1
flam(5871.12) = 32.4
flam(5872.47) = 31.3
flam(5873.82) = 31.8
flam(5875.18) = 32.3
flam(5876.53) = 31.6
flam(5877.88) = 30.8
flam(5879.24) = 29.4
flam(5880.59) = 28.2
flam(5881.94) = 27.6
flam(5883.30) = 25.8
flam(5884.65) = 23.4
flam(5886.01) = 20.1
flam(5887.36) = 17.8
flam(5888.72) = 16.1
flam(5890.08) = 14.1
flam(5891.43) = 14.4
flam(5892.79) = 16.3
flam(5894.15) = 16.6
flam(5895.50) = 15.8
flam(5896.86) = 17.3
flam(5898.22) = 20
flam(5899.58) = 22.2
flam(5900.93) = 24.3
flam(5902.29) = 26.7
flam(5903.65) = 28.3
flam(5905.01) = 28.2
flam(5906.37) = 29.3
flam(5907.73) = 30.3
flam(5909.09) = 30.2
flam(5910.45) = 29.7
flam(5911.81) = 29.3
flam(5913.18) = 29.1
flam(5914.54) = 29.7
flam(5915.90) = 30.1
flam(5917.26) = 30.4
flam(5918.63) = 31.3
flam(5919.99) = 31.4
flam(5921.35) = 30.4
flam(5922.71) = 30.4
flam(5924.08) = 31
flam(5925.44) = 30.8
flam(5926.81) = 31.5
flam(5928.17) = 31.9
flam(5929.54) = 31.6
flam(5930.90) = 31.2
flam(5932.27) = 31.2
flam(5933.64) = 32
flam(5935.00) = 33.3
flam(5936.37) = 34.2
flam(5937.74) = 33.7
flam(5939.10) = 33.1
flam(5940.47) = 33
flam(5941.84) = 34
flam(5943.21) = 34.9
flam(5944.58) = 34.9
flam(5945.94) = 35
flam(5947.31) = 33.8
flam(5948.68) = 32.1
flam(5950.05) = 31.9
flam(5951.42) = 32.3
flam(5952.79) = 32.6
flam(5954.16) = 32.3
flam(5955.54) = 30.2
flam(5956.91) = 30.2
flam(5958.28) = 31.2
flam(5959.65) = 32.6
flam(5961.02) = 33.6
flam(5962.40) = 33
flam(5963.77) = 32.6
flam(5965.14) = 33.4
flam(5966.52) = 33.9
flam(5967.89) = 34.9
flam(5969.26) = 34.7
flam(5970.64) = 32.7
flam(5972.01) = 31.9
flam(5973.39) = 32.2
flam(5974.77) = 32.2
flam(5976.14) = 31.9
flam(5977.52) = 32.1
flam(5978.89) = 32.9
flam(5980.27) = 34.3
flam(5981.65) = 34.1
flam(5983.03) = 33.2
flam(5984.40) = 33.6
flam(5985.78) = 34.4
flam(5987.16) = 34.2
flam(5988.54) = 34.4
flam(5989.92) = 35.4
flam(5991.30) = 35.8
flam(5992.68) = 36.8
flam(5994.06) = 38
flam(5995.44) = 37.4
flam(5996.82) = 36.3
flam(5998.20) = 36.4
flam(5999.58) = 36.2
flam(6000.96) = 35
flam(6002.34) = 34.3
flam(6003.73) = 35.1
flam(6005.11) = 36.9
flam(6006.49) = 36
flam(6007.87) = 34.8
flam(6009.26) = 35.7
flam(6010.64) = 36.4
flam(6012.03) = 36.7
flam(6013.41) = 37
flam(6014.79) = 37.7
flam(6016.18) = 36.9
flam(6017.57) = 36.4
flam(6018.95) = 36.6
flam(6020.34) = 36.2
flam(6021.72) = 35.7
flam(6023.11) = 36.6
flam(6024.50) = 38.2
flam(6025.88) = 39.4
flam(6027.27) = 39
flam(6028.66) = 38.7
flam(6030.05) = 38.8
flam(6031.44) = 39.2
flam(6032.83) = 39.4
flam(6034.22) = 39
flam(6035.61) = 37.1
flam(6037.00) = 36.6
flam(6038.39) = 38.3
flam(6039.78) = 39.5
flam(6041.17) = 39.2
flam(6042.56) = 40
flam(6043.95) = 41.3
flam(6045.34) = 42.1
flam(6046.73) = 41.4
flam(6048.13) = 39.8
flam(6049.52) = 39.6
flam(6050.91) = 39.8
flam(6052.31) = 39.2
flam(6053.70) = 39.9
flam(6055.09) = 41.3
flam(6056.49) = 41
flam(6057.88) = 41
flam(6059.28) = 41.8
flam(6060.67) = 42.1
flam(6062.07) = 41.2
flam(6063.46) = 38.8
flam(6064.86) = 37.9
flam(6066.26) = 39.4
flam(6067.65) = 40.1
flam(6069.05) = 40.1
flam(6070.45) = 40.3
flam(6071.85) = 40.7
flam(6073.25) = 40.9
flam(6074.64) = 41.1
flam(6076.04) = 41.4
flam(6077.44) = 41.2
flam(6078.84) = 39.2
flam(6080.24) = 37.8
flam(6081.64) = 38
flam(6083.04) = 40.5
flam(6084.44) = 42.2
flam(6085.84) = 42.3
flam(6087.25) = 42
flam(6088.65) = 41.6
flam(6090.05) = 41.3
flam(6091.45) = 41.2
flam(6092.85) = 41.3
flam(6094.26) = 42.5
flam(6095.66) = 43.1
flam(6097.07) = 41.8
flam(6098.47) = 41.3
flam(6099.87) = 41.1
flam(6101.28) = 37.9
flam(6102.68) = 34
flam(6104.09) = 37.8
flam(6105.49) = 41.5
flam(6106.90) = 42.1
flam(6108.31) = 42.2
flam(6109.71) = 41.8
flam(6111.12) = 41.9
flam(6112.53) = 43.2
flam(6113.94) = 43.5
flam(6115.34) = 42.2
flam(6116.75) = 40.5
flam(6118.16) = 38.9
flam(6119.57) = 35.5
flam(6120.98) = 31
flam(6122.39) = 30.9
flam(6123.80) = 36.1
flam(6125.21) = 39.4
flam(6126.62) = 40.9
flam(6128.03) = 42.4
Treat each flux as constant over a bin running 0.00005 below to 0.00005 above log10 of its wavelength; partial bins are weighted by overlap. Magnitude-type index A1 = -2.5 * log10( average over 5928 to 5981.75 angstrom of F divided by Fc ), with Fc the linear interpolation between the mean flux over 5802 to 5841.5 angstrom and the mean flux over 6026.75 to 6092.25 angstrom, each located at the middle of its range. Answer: 0.203 mag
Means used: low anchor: 38.9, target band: 32.8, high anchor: 40.1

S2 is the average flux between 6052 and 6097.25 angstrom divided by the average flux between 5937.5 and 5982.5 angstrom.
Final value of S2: 1.2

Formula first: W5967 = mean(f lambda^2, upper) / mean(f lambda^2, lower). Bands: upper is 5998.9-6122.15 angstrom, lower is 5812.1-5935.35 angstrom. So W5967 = 1.33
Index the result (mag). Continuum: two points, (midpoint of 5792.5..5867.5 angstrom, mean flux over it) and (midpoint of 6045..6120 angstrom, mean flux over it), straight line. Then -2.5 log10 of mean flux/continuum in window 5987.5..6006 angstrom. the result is 0.109 mag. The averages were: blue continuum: 38.1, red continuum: 40.6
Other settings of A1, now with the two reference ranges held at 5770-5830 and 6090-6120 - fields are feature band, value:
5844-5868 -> 0.13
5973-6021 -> 0.14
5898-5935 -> 0.32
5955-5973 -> 0.22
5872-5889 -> 0.42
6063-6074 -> 0.02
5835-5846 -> 0.01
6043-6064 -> -0.01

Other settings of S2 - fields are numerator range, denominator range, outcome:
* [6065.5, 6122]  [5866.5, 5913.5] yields 1.57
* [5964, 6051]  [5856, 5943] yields 1.27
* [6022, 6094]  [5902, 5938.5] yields 1.30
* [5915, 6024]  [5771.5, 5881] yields 0.91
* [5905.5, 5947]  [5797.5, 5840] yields 0.80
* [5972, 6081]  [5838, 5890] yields 1.17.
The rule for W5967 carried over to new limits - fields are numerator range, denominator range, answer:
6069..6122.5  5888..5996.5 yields 1.39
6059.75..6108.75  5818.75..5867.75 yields 1.20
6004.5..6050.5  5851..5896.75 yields 1.44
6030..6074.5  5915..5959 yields 1.29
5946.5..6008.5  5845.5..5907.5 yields 1.24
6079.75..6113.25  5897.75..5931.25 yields 1.49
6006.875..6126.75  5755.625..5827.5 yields 1.12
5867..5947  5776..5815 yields 0.73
